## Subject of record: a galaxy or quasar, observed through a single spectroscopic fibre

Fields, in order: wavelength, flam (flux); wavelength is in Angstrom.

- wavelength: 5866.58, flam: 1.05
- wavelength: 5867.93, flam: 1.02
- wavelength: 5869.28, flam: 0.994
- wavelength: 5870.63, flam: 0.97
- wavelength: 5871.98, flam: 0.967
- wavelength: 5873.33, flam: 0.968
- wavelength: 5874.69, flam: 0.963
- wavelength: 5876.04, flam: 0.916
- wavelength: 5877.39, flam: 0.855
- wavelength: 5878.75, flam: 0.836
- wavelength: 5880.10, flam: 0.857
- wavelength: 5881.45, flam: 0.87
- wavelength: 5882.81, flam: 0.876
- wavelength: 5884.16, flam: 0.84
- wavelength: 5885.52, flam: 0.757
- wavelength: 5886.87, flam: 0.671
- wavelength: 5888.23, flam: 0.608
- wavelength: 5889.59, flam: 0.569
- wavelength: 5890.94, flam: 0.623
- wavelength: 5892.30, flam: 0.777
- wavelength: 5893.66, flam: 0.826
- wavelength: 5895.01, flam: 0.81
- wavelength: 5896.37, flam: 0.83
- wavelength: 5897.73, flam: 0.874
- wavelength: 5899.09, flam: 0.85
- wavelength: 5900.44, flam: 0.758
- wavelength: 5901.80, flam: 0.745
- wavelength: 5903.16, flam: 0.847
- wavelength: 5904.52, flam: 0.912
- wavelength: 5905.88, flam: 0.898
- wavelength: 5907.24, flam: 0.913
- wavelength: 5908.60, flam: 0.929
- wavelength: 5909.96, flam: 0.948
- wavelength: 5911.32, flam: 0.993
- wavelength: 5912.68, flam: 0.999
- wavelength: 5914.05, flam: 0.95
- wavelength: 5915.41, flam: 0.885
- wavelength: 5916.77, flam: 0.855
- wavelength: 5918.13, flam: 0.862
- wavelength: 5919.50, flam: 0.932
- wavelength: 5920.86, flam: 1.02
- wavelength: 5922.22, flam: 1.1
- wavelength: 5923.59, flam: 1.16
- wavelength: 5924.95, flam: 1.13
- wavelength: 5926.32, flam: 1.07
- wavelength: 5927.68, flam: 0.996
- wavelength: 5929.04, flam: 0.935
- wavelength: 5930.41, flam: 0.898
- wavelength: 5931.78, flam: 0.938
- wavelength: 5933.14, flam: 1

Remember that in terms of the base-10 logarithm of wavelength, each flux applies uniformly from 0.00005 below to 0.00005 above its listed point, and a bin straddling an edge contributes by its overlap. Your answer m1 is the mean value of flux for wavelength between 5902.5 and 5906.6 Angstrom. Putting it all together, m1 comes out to 0.886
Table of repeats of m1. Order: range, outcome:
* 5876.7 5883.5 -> 0.859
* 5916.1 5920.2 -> 0.883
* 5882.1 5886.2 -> 0.824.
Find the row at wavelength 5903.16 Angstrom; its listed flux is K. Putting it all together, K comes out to 0.847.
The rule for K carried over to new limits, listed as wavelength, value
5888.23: 0.608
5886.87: 0.671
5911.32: 0.993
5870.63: 0.97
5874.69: 0.963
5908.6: 0.929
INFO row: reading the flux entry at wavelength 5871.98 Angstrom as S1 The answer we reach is 0.967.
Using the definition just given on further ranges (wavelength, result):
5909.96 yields 0.948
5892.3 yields 0.777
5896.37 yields 0.83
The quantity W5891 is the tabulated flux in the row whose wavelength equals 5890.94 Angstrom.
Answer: 0.623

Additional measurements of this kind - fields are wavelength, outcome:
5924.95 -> 1.13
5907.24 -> 0.913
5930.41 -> 0.898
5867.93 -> 1.02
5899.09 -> 0.85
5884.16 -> 0.84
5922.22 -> 1.1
